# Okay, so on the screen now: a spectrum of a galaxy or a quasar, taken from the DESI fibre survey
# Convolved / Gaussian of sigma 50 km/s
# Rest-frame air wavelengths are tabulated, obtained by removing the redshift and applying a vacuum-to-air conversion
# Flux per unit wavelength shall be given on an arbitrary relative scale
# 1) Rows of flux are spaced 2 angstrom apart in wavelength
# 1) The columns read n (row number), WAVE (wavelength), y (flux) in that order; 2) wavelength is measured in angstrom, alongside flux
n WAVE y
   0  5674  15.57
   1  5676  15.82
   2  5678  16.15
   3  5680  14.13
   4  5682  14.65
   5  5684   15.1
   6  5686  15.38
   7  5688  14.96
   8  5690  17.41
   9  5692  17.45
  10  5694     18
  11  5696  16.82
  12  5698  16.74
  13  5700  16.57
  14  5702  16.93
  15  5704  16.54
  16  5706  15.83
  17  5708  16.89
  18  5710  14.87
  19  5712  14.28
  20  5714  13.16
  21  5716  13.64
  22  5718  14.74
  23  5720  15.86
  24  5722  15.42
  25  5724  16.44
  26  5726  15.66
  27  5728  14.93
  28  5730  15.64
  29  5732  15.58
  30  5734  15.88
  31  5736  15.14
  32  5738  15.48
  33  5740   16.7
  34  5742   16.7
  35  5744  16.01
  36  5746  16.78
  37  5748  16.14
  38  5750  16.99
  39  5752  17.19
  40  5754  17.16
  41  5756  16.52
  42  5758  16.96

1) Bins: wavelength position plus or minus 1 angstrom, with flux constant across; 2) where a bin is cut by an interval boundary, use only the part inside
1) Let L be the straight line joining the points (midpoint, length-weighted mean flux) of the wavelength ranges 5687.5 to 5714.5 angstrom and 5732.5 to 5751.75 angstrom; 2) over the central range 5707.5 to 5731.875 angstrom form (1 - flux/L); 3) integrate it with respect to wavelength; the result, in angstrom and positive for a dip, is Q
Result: 1.7 angstrom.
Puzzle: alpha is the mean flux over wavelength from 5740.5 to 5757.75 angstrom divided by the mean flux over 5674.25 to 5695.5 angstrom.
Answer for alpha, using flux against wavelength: 1.0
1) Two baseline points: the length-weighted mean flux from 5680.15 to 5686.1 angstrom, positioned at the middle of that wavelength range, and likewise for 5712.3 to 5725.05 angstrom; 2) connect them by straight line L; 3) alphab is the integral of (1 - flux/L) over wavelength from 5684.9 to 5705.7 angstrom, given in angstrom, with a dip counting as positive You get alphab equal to -2.5 angstrom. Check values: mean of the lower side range 14.9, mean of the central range 16.6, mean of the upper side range 14.8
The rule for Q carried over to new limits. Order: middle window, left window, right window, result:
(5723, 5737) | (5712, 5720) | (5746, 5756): -0.4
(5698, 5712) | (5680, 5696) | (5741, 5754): 0.1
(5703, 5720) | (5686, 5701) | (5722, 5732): 1.2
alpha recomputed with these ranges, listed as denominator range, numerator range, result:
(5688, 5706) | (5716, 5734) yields 0.92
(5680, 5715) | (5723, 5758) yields 1.02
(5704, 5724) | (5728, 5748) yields 1.05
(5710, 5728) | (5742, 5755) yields 1.12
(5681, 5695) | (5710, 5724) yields 0.91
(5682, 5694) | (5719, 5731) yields 0.97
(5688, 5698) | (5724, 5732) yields 0.91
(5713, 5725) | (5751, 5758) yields 1.14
